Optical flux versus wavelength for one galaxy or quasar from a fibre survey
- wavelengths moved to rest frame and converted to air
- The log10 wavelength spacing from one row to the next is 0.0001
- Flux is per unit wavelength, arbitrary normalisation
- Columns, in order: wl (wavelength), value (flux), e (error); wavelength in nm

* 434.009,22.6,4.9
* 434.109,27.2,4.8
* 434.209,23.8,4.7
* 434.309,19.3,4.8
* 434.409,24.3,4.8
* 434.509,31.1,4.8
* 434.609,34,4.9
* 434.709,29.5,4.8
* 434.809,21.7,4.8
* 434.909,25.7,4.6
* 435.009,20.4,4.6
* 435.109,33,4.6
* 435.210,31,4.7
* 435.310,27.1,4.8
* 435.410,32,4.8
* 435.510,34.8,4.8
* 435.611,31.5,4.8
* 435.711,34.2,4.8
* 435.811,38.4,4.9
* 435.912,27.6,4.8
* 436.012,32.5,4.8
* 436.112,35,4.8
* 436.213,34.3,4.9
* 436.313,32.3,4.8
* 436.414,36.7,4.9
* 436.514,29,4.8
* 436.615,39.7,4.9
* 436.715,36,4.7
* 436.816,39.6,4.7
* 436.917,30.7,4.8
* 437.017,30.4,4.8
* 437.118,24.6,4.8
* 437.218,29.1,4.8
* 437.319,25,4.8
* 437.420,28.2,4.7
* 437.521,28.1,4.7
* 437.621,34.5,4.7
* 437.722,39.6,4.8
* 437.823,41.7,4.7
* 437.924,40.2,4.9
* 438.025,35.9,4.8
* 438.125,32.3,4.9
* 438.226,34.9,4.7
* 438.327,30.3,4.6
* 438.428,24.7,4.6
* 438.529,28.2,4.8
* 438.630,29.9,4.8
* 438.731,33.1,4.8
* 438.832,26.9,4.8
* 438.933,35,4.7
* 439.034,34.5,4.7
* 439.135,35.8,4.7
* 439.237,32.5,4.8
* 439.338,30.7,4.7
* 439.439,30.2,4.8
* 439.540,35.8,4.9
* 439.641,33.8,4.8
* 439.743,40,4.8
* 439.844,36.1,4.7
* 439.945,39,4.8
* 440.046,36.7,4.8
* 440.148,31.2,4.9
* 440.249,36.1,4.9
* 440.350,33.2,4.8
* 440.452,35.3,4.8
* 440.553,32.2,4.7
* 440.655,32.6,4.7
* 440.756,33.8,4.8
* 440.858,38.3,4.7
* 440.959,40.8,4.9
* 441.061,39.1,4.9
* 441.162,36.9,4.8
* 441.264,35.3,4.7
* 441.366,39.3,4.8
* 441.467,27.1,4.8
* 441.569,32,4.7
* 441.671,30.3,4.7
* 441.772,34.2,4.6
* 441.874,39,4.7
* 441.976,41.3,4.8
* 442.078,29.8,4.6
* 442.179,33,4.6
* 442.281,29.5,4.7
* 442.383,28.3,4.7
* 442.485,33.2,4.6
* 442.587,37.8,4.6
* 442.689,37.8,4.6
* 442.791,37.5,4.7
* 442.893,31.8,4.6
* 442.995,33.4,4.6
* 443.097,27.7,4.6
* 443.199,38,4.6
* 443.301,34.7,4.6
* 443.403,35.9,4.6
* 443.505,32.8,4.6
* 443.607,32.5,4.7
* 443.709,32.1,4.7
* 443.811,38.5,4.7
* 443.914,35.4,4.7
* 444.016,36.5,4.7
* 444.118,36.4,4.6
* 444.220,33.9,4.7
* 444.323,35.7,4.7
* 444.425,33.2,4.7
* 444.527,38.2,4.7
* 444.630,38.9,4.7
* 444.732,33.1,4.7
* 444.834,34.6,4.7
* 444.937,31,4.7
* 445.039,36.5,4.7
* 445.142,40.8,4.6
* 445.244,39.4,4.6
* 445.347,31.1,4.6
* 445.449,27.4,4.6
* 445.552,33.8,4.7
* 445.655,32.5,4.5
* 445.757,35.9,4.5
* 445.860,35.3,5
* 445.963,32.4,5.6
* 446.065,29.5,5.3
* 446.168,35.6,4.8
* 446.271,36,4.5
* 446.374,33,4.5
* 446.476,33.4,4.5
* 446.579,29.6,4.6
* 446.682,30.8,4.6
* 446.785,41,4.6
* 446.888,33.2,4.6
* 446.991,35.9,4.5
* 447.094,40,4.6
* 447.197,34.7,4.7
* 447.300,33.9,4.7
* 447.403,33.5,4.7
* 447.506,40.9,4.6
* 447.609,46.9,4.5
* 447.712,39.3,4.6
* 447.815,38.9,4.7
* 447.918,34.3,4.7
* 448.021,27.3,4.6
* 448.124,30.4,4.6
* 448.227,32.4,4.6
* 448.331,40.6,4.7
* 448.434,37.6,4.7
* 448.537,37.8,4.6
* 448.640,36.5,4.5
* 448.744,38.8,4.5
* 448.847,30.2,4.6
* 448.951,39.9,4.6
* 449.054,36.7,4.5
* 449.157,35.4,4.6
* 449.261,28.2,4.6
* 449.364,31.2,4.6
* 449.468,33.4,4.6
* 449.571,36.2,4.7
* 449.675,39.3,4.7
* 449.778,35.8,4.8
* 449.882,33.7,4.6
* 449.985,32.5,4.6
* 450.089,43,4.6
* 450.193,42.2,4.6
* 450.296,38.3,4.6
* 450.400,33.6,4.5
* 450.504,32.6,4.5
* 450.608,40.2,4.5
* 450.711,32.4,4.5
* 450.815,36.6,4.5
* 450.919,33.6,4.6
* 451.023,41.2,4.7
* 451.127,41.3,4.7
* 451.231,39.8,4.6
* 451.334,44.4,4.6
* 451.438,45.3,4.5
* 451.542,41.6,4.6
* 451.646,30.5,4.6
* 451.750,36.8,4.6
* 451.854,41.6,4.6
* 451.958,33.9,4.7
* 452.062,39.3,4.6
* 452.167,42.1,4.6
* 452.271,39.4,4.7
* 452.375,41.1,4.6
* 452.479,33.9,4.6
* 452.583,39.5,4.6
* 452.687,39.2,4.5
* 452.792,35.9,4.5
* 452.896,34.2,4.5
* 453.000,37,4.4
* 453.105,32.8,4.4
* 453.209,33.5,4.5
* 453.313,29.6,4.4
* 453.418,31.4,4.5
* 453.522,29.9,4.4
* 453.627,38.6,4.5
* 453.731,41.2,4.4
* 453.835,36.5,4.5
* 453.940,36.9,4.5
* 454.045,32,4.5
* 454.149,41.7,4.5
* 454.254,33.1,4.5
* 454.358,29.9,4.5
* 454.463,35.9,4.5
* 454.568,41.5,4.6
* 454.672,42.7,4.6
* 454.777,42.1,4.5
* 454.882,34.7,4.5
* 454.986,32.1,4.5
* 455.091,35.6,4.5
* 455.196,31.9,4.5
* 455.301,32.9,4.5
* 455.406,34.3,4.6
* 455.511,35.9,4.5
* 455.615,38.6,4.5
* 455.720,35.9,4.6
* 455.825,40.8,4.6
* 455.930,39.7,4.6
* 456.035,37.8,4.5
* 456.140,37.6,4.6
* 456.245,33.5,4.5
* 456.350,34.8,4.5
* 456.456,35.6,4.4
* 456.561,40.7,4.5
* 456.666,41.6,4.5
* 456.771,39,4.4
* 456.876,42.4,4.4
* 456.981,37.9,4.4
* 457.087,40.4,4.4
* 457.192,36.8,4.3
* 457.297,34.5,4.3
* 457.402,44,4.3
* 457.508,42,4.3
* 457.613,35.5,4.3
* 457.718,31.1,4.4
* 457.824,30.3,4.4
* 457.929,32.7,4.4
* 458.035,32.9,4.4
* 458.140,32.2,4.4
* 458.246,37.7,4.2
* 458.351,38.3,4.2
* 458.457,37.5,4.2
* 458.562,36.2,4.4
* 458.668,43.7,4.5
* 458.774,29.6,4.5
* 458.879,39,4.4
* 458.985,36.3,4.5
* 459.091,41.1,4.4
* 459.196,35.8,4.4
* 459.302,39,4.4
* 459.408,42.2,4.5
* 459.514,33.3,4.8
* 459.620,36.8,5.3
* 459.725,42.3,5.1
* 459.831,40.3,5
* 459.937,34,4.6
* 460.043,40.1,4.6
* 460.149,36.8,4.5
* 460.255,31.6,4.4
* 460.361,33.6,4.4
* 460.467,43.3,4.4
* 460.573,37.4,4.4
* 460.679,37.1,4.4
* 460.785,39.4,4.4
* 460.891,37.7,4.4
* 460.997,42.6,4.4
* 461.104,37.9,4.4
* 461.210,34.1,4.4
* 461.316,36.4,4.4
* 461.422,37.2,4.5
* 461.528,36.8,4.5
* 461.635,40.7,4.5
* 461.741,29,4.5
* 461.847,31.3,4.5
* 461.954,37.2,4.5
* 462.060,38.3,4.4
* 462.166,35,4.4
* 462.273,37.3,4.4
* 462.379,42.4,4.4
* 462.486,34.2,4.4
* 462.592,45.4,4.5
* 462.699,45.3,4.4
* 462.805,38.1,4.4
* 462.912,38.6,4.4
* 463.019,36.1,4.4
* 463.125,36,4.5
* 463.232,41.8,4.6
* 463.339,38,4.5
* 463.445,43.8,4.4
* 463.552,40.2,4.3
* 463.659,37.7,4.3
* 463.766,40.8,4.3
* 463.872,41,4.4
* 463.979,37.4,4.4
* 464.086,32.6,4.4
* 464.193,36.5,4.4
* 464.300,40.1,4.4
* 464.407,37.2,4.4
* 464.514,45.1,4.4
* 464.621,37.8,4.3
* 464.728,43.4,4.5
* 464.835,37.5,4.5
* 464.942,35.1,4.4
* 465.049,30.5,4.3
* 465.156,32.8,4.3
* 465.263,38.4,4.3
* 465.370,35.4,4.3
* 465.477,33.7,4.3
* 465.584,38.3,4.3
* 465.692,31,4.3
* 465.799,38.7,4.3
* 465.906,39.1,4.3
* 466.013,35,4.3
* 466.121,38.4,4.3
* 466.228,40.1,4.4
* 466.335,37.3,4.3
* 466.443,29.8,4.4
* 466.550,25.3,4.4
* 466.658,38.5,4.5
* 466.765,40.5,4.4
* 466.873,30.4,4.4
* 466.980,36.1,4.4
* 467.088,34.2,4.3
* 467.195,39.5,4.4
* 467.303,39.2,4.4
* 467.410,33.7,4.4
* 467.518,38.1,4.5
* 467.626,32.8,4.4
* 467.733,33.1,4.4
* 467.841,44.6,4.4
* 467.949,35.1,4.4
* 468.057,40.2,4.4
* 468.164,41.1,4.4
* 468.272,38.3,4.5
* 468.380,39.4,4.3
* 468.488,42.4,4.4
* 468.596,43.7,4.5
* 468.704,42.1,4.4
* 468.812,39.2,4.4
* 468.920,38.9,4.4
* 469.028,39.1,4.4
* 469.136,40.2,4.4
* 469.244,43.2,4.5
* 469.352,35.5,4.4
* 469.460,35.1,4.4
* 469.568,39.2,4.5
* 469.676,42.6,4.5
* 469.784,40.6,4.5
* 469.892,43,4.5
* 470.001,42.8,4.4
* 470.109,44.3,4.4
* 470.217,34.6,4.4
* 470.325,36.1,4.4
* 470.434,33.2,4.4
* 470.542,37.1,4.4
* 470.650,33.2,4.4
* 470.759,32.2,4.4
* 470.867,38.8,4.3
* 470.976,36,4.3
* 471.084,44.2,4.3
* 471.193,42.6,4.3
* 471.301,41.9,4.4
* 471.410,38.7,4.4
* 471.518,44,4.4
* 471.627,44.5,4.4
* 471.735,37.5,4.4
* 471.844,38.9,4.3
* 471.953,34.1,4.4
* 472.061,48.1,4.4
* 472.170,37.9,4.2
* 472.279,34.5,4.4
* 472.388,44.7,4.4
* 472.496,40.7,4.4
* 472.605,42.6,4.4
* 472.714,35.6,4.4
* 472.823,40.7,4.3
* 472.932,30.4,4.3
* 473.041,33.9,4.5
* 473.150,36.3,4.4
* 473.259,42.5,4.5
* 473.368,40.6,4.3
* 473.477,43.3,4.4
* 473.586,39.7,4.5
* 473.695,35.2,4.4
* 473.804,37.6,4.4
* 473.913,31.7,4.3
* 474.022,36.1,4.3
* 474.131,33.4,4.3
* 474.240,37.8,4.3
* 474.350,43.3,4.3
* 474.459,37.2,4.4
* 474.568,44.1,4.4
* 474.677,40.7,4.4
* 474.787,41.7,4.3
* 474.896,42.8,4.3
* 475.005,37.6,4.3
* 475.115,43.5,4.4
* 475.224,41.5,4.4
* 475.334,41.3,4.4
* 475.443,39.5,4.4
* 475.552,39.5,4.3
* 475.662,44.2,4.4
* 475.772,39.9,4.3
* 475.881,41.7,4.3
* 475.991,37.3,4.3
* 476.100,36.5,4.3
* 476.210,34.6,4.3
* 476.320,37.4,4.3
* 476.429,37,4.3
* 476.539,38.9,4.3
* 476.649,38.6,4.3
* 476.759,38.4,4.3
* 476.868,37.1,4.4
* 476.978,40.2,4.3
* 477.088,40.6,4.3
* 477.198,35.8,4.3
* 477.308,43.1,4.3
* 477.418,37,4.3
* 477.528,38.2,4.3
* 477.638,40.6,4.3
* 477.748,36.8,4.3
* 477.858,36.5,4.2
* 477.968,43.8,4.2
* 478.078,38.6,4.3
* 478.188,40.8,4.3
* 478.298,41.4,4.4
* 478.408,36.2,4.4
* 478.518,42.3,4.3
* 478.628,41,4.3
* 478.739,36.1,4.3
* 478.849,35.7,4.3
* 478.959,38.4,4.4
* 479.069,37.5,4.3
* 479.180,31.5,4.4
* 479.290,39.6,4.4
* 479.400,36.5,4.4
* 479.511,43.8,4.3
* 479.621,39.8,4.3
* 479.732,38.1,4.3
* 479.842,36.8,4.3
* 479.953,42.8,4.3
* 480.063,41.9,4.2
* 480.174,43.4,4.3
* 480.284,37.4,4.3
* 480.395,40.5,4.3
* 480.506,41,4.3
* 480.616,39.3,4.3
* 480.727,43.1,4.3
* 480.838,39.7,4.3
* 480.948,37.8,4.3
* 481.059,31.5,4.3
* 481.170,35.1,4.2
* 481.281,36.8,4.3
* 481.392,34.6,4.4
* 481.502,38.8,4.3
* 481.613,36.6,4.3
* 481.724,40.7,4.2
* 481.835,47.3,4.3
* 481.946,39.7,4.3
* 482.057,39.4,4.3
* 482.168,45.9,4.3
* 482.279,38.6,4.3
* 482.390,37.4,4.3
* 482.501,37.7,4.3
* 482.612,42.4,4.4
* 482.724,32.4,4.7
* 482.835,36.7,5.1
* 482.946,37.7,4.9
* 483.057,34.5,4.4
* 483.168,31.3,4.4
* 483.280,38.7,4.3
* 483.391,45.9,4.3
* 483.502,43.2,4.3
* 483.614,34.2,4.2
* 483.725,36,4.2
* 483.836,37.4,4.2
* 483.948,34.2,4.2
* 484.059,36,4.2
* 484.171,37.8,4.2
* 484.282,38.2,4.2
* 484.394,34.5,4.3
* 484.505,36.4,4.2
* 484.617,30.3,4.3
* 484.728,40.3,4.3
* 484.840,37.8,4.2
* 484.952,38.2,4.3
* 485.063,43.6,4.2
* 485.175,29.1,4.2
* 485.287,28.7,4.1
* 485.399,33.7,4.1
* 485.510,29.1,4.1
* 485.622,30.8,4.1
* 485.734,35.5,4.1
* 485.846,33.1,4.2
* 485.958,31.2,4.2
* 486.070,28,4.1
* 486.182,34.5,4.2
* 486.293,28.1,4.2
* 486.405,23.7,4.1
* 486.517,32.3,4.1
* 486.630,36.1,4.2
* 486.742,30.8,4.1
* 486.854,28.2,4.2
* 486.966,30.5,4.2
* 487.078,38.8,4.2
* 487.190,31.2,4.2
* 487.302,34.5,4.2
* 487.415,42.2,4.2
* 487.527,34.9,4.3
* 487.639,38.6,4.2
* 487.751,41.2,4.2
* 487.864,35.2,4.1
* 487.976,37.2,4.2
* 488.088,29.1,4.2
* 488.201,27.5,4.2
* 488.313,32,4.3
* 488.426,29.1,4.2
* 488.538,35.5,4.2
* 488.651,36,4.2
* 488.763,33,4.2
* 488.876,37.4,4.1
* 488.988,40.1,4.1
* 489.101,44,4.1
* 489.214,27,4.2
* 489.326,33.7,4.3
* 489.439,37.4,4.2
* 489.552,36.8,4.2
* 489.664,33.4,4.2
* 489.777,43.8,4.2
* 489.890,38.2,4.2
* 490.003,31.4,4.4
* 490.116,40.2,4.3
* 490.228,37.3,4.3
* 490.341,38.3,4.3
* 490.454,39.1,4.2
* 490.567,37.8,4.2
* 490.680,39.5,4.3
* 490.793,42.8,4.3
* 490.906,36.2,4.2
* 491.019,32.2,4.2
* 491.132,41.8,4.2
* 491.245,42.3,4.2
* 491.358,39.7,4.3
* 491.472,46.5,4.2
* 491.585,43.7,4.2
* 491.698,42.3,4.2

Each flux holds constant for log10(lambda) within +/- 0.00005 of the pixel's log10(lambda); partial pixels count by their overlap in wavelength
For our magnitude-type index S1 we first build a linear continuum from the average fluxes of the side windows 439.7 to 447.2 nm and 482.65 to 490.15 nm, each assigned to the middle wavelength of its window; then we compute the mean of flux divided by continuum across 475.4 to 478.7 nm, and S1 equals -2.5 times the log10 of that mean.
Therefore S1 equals -0.125 mag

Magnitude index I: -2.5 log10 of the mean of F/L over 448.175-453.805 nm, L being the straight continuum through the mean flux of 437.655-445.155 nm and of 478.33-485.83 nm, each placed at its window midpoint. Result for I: -0.05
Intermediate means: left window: 34.5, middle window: 36.7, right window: 37.7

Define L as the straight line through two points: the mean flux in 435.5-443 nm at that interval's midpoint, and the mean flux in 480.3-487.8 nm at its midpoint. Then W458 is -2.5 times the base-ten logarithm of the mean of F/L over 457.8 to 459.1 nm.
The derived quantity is -0.03 mag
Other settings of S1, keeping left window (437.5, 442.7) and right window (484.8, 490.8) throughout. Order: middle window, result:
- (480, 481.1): -0.149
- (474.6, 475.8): -0.190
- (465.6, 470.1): -0.107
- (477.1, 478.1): -0.130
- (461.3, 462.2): -0.042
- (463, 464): -0.148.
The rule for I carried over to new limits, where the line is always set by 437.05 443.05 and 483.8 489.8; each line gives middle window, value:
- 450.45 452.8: -0.14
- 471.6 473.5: -0.15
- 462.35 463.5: -0.17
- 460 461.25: -0.11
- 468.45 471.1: -0.15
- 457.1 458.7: -0.08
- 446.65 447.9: -0.11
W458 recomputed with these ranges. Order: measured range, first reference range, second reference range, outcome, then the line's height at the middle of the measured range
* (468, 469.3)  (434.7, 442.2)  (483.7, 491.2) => -0.183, 34.3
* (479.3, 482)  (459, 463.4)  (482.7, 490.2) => -0.107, 35.6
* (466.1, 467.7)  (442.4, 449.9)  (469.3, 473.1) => 0.079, 38.2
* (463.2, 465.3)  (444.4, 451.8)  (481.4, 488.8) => -0.078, 35.7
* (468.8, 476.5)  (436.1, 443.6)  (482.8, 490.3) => -0.132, 34.6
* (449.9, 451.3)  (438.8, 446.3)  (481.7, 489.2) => -0.084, 34.7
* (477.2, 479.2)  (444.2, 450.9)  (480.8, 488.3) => -0.091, 35.6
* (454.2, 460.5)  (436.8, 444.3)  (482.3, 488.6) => -0.086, 34.1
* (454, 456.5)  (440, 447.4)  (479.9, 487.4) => -0.038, 35.1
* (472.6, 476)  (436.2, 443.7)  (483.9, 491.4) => -0.128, 34.8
